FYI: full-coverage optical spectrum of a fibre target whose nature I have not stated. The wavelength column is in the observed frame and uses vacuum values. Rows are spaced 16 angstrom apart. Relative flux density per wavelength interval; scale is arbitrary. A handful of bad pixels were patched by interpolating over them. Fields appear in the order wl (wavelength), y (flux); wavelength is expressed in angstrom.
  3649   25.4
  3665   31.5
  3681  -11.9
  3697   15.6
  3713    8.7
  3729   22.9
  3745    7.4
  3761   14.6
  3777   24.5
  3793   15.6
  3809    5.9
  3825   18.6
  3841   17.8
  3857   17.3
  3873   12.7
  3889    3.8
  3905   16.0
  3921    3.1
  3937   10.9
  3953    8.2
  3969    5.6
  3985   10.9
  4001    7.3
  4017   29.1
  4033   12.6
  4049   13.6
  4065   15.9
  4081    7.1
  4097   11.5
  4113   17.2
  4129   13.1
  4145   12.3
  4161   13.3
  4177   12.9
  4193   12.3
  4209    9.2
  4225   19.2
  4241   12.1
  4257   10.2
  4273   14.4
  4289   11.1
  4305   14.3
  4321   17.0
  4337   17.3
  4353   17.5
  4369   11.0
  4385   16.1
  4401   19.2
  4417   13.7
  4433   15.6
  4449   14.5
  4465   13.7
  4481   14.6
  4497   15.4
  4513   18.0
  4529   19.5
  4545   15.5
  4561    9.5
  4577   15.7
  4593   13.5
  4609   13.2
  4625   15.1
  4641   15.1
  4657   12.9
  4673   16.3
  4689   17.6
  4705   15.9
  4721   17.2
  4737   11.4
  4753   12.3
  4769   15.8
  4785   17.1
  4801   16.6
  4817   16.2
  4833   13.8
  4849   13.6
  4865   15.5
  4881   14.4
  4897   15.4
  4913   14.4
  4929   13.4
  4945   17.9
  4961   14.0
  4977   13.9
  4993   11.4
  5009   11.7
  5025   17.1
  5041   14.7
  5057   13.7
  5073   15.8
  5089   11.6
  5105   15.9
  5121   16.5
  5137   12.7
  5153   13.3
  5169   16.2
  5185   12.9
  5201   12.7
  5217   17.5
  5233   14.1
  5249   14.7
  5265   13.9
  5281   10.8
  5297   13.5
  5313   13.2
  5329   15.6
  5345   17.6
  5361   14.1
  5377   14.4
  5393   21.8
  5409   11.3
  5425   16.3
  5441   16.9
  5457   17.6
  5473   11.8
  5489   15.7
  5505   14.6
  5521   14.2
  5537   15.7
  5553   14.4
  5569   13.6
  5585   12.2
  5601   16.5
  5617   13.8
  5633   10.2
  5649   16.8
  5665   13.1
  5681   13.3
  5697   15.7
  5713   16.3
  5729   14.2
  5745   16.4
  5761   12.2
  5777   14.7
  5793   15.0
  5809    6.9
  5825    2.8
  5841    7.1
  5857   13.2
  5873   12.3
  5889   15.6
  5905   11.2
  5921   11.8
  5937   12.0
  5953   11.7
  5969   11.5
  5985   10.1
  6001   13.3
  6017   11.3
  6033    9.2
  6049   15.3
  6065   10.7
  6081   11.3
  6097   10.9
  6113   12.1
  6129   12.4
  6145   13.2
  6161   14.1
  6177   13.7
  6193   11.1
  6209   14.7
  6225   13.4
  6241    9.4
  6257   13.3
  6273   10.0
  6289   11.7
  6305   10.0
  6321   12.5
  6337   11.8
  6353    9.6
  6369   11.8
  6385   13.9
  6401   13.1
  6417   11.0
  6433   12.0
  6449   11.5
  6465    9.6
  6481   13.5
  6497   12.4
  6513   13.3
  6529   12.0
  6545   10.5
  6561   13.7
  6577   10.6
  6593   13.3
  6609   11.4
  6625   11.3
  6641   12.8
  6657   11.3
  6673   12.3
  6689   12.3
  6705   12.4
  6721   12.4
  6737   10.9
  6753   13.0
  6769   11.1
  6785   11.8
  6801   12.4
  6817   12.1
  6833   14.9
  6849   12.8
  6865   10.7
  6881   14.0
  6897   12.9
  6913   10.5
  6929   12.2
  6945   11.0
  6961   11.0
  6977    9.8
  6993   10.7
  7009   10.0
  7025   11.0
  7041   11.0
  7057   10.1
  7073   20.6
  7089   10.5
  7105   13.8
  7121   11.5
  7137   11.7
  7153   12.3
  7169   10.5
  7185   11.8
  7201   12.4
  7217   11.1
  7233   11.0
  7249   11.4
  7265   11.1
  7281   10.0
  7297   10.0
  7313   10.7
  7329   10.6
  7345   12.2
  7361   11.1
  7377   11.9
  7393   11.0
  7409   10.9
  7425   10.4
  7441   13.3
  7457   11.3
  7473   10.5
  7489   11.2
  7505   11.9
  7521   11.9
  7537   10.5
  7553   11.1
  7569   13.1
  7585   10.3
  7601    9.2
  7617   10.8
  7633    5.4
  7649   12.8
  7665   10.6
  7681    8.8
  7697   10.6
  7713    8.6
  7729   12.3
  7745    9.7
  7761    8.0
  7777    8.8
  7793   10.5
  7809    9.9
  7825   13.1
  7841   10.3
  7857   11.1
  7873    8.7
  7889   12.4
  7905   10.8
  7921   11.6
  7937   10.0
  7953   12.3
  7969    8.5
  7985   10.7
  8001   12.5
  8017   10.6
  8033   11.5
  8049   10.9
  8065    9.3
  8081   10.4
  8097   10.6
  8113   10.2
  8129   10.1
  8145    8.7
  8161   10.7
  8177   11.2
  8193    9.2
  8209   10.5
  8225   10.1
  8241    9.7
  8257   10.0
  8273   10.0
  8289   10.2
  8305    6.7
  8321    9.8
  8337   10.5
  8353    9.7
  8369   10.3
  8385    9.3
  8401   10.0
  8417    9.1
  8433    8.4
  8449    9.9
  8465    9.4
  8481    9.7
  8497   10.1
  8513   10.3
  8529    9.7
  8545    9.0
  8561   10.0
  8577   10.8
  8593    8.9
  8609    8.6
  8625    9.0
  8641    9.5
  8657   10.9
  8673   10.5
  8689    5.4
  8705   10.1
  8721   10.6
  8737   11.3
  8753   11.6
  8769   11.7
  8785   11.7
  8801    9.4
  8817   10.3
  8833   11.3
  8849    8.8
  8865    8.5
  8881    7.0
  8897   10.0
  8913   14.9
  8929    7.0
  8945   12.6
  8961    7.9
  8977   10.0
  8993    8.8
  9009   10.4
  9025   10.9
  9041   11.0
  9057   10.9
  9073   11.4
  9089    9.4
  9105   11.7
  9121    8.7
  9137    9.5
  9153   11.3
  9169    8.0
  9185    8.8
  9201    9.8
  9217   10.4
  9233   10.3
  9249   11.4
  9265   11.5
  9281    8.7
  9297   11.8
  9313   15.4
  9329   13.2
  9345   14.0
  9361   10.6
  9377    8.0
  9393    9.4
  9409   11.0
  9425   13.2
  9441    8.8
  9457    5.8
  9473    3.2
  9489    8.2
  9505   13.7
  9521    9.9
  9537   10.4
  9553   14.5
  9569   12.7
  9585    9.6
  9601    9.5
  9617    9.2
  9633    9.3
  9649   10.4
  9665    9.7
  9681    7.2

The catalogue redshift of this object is 0.078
